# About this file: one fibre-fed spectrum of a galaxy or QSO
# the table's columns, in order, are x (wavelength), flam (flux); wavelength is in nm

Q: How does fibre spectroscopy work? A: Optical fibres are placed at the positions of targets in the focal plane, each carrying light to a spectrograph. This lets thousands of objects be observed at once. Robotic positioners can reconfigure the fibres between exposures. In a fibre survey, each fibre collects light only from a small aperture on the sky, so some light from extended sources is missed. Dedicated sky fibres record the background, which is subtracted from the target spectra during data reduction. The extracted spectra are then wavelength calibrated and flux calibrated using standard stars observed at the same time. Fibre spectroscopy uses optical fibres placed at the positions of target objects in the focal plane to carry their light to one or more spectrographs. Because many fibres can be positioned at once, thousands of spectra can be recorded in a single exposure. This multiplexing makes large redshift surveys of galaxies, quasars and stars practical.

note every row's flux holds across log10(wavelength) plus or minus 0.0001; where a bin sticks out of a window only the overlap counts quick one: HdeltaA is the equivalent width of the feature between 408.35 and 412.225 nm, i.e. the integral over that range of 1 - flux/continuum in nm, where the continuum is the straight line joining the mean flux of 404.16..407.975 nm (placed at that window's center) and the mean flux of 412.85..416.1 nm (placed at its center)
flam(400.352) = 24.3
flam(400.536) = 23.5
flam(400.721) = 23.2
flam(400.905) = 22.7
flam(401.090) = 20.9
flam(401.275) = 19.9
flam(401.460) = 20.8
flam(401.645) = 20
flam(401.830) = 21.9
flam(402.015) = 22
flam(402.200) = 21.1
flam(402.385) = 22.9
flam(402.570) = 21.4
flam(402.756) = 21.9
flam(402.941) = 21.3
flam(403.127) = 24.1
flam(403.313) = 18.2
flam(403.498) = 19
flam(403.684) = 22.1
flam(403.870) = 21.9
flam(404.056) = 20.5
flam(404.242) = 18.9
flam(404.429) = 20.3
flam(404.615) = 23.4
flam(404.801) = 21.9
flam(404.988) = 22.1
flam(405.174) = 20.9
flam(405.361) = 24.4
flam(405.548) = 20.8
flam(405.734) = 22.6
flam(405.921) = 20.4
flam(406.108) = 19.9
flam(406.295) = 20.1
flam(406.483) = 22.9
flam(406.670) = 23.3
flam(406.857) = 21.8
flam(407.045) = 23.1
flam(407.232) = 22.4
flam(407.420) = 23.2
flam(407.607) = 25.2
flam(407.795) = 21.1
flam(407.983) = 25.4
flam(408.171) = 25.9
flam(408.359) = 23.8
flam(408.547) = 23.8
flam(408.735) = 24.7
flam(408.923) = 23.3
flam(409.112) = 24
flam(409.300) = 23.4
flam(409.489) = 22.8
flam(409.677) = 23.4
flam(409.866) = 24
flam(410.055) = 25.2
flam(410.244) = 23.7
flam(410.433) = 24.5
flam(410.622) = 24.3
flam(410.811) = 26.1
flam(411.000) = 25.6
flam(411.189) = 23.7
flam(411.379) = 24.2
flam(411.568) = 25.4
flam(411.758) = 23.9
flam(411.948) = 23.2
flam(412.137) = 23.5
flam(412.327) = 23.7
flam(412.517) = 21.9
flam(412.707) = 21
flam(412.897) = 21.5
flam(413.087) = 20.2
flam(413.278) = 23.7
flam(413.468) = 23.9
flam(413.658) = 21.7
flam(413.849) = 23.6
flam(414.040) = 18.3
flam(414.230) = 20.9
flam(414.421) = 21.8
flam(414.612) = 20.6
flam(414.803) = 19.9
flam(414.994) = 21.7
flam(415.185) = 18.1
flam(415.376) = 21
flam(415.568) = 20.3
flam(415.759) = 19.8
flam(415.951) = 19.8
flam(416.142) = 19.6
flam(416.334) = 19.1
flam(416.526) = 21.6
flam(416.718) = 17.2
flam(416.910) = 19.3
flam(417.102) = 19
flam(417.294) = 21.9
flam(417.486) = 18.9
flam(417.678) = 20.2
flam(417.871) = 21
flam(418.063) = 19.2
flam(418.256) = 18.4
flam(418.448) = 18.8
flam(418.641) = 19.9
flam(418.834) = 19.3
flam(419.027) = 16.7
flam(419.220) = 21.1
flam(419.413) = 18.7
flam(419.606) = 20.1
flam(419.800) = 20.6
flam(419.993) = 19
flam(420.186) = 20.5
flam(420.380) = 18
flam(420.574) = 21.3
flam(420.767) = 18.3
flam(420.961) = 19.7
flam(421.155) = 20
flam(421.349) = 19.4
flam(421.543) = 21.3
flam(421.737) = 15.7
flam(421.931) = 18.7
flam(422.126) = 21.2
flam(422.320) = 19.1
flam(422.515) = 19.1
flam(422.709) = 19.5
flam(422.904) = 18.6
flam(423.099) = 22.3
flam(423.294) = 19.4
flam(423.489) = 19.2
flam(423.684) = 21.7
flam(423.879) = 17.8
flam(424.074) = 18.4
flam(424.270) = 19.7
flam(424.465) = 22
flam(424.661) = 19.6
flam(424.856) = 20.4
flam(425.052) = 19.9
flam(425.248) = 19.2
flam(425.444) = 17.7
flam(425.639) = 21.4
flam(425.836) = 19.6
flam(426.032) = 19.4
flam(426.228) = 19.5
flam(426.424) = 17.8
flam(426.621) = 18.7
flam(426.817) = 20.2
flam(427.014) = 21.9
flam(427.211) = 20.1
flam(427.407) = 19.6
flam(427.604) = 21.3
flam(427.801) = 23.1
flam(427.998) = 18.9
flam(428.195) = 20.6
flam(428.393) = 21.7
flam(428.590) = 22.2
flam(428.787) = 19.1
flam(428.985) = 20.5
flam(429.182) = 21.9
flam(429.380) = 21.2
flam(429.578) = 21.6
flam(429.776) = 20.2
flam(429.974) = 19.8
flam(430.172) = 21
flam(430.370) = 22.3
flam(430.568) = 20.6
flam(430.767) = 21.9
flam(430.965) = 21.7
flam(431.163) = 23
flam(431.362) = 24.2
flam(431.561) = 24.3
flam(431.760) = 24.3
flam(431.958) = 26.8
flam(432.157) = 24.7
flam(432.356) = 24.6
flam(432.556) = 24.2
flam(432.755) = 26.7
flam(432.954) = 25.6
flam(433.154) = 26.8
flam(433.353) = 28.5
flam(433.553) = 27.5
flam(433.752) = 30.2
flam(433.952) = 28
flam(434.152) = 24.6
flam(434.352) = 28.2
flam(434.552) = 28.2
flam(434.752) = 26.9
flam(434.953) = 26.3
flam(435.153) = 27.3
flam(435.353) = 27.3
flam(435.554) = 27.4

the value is -0.48 nm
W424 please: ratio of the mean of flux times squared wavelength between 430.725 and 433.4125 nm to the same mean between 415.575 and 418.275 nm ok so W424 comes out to 1.35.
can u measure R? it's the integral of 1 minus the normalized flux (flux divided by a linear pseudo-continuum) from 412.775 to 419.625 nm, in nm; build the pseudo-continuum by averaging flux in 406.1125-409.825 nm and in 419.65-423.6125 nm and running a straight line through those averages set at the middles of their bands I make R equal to 0.28 nm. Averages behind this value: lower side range 23.3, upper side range 19.6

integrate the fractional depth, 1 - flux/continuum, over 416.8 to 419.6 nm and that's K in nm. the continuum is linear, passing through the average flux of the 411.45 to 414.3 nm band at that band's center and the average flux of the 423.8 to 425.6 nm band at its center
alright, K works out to 0.22 nm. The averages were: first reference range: 22.5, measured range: 19.5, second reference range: 19.5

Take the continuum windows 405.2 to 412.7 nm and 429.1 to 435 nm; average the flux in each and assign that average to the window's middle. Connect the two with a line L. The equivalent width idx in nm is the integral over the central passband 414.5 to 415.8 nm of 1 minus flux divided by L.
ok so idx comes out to 0.190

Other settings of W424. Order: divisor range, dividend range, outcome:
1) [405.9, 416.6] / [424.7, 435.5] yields 1.11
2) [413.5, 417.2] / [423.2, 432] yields 1.09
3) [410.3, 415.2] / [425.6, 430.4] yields 0.97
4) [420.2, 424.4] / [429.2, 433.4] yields 1.25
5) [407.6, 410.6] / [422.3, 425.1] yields 0.89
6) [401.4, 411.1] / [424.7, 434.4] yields 1.11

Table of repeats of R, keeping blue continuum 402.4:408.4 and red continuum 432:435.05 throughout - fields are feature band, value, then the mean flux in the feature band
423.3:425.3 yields 0.43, 19.8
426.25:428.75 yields 0.51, 20.4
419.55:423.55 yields 0.83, 19.6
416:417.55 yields 0.28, 19.6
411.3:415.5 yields 0.25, 22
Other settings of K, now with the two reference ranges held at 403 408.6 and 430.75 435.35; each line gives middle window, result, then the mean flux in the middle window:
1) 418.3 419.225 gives 0.194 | 18.9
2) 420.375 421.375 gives 0.192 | 19.6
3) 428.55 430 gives 0.263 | 20.8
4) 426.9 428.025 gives 0.189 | 20.9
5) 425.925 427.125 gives 0.261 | 19.6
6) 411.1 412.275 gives -0.053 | 24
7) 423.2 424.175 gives 0.211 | 19.3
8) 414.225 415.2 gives 0.113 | 20.7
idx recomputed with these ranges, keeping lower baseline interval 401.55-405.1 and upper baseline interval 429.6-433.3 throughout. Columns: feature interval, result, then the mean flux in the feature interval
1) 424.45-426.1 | 0.23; 19.8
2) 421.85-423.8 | 0.25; 19.9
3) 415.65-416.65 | 0.11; 19.9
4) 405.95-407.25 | -0.02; 21.8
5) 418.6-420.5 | 0.27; 19.4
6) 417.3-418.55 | 0.16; 19.6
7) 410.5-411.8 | -0.17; 24.8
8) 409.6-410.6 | -0.11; 24.2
